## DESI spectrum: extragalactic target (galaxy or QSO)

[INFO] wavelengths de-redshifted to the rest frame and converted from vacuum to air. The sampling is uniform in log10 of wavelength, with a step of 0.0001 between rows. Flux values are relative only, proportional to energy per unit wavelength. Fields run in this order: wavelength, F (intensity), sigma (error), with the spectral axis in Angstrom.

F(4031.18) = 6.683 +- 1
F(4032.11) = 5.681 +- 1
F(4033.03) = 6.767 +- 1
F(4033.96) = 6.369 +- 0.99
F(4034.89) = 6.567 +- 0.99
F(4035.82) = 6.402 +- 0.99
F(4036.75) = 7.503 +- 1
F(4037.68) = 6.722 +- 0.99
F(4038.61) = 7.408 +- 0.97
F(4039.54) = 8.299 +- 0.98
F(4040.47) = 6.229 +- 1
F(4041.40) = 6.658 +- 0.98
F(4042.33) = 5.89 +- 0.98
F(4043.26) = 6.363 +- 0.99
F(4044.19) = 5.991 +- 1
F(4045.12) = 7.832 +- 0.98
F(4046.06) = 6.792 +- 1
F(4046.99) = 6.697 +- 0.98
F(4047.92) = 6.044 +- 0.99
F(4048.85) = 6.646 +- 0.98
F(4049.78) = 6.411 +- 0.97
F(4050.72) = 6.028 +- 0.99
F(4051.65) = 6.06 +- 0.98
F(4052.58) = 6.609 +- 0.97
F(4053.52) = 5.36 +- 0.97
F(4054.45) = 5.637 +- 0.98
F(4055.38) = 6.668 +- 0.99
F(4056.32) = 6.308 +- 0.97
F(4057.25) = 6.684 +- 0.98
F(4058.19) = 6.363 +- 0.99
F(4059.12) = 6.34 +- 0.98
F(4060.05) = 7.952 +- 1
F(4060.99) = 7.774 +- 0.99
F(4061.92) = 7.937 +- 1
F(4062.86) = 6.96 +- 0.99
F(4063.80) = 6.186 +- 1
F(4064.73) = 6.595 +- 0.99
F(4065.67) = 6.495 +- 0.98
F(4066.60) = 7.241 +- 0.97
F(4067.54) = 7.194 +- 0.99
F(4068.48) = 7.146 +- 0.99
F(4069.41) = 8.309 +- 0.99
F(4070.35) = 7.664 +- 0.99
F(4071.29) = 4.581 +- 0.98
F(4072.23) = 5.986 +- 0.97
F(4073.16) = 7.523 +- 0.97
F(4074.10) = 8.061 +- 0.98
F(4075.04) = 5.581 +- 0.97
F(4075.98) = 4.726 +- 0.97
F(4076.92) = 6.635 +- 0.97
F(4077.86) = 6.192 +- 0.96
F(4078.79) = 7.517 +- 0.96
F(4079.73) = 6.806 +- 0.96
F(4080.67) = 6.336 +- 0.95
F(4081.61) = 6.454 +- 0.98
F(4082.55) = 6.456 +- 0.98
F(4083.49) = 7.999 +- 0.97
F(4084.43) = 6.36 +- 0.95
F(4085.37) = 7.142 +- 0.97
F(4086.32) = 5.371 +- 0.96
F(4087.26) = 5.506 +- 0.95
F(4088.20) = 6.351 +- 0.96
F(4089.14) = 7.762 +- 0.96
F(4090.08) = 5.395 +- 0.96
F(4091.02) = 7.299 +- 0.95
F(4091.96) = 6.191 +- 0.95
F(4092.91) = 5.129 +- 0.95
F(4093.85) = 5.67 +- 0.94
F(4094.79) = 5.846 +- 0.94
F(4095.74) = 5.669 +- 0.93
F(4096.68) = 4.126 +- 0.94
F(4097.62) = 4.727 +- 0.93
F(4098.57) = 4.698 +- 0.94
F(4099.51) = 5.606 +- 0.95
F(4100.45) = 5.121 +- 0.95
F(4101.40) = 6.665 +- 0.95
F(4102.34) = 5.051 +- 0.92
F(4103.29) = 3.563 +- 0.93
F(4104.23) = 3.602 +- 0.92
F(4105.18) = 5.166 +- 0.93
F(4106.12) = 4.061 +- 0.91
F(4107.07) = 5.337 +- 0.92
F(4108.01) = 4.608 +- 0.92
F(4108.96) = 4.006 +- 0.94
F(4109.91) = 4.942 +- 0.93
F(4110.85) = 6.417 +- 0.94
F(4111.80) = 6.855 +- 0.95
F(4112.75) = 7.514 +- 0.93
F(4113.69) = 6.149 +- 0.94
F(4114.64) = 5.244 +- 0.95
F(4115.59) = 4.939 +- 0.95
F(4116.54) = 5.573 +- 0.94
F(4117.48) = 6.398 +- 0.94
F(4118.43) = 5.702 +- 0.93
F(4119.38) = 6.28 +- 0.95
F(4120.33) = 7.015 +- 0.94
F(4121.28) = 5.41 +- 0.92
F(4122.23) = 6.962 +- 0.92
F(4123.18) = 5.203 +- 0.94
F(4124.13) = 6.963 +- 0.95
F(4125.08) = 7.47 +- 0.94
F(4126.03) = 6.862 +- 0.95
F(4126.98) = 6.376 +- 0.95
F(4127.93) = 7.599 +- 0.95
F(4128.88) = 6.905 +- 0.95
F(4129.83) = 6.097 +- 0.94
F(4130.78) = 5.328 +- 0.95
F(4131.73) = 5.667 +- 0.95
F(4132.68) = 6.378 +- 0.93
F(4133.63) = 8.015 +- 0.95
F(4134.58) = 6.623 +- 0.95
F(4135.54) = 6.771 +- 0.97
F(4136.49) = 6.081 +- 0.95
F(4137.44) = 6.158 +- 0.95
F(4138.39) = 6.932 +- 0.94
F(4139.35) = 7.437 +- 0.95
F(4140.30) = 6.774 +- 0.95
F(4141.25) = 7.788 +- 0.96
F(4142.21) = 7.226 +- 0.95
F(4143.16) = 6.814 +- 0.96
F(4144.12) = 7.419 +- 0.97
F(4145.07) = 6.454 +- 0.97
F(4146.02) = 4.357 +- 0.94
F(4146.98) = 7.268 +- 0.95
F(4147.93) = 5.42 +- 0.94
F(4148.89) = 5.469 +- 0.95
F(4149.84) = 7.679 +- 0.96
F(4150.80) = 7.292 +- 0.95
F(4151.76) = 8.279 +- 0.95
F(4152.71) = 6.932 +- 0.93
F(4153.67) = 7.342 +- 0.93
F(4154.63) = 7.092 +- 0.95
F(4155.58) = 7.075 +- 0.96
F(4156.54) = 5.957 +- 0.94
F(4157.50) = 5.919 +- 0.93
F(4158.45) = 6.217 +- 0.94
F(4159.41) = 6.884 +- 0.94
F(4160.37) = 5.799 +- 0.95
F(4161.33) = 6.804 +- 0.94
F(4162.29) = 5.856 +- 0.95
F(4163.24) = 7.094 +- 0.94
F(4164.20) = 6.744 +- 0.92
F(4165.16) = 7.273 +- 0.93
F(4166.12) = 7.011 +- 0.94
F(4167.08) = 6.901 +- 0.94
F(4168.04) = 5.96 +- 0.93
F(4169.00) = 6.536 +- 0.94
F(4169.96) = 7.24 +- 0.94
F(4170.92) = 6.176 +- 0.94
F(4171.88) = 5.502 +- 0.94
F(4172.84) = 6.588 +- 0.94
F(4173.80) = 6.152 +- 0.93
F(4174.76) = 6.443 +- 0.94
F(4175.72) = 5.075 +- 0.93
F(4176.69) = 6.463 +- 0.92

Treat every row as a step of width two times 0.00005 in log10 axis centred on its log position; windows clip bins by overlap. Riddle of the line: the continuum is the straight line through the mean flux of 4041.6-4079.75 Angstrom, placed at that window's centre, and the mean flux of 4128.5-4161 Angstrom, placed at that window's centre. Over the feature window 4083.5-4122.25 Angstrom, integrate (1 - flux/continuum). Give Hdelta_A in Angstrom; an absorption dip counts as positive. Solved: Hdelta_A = 5.71 Angstrom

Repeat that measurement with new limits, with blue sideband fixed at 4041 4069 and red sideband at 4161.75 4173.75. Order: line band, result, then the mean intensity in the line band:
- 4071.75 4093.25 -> 0.5 Angstrom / 6.48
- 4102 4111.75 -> 2.7 Angstrom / 4.76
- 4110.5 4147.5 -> 0.5 Angstrom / 6.5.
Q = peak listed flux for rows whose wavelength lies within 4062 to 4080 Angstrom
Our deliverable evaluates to 8.309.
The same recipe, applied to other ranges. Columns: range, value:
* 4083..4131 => 7.999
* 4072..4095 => 8.061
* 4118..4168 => 8.279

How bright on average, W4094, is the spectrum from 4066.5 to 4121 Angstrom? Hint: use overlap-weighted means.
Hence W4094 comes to 5.98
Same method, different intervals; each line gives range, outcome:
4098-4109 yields 4.82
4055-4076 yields 6.84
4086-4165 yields 6.16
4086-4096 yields 6.03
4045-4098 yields 6.47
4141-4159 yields 6.72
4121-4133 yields 6.42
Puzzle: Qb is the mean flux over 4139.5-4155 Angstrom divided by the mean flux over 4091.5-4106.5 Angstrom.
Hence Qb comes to 1.4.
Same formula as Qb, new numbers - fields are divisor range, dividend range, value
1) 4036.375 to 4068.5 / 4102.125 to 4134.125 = 0.88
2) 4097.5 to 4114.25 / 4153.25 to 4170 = 1.27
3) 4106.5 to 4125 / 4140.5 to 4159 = 1.14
